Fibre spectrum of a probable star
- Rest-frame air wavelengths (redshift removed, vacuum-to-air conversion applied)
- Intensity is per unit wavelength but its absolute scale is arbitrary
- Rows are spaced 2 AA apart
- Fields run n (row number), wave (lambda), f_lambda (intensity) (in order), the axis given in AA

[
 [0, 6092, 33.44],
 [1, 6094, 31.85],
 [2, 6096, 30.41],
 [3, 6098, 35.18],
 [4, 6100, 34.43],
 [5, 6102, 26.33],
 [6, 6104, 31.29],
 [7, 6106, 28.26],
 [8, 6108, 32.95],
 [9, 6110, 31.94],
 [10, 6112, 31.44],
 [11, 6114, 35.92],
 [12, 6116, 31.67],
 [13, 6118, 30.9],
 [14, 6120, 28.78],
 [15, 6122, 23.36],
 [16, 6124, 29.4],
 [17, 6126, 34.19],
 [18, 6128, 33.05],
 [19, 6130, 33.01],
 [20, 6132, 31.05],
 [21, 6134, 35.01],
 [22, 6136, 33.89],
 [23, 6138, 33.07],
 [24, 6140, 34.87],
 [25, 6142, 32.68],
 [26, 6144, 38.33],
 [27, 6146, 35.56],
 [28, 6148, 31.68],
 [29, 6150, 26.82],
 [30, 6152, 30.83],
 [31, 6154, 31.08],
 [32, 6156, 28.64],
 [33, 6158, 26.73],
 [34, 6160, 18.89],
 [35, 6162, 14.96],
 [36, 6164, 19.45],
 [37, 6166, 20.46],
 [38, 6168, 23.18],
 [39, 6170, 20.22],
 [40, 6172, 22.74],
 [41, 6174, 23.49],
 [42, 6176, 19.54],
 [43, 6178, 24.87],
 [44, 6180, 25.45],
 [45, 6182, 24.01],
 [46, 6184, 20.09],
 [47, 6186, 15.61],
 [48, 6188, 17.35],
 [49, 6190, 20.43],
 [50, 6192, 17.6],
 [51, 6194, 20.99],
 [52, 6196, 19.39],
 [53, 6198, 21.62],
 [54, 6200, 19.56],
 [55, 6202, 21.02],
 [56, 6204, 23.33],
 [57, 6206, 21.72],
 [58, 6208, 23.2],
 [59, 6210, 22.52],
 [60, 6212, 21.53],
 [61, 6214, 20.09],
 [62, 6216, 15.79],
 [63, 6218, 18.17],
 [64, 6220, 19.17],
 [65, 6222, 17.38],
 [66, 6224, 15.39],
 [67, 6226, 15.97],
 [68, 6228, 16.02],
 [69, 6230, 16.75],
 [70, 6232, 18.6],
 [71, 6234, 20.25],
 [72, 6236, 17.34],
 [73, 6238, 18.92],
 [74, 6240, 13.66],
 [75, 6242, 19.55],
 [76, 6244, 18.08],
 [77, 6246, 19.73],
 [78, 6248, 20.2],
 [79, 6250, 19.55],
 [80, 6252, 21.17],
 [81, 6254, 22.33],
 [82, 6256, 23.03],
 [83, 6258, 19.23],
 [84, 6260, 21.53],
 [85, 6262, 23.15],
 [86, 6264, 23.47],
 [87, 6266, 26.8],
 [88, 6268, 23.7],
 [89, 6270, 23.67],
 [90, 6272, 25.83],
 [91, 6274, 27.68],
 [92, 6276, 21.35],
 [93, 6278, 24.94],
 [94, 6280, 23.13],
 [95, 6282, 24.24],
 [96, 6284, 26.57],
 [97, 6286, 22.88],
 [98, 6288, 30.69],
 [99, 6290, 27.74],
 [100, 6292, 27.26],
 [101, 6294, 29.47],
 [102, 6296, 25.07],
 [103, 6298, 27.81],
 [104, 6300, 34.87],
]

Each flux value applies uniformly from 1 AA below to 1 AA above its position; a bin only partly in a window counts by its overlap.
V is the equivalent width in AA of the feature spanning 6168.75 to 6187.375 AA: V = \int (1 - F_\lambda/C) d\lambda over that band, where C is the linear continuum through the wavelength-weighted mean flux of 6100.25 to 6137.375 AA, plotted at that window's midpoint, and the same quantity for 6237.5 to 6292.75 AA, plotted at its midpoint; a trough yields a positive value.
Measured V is 4.1 AA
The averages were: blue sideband 31.3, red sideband 22.9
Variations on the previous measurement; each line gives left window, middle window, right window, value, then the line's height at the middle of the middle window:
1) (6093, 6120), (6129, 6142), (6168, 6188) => -2.8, 27.6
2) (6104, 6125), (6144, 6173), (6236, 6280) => 2.4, 27.8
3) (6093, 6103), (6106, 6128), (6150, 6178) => -1.3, 29.2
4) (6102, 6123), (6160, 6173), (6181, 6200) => 1.6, 23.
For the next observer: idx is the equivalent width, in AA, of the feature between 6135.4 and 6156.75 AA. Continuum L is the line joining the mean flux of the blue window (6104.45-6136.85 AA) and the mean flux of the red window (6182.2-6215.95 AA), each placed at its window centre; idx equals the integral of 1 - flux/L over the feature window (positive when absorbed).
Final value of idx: -3.5 AA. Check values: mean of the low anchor 31.5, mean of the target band 32.5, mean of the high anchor 20.3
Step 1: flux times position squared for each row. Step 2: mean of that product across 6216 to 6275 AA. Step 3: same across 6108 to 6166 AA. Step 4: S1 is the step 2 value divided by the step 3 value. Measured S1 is 0.69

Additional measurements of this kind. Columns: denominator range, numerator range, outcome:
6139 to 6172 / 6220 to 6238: 0.66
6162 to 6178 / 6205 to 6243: 0.89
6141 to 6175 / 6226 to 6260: 0.75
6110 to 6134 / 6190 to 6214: 0.69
